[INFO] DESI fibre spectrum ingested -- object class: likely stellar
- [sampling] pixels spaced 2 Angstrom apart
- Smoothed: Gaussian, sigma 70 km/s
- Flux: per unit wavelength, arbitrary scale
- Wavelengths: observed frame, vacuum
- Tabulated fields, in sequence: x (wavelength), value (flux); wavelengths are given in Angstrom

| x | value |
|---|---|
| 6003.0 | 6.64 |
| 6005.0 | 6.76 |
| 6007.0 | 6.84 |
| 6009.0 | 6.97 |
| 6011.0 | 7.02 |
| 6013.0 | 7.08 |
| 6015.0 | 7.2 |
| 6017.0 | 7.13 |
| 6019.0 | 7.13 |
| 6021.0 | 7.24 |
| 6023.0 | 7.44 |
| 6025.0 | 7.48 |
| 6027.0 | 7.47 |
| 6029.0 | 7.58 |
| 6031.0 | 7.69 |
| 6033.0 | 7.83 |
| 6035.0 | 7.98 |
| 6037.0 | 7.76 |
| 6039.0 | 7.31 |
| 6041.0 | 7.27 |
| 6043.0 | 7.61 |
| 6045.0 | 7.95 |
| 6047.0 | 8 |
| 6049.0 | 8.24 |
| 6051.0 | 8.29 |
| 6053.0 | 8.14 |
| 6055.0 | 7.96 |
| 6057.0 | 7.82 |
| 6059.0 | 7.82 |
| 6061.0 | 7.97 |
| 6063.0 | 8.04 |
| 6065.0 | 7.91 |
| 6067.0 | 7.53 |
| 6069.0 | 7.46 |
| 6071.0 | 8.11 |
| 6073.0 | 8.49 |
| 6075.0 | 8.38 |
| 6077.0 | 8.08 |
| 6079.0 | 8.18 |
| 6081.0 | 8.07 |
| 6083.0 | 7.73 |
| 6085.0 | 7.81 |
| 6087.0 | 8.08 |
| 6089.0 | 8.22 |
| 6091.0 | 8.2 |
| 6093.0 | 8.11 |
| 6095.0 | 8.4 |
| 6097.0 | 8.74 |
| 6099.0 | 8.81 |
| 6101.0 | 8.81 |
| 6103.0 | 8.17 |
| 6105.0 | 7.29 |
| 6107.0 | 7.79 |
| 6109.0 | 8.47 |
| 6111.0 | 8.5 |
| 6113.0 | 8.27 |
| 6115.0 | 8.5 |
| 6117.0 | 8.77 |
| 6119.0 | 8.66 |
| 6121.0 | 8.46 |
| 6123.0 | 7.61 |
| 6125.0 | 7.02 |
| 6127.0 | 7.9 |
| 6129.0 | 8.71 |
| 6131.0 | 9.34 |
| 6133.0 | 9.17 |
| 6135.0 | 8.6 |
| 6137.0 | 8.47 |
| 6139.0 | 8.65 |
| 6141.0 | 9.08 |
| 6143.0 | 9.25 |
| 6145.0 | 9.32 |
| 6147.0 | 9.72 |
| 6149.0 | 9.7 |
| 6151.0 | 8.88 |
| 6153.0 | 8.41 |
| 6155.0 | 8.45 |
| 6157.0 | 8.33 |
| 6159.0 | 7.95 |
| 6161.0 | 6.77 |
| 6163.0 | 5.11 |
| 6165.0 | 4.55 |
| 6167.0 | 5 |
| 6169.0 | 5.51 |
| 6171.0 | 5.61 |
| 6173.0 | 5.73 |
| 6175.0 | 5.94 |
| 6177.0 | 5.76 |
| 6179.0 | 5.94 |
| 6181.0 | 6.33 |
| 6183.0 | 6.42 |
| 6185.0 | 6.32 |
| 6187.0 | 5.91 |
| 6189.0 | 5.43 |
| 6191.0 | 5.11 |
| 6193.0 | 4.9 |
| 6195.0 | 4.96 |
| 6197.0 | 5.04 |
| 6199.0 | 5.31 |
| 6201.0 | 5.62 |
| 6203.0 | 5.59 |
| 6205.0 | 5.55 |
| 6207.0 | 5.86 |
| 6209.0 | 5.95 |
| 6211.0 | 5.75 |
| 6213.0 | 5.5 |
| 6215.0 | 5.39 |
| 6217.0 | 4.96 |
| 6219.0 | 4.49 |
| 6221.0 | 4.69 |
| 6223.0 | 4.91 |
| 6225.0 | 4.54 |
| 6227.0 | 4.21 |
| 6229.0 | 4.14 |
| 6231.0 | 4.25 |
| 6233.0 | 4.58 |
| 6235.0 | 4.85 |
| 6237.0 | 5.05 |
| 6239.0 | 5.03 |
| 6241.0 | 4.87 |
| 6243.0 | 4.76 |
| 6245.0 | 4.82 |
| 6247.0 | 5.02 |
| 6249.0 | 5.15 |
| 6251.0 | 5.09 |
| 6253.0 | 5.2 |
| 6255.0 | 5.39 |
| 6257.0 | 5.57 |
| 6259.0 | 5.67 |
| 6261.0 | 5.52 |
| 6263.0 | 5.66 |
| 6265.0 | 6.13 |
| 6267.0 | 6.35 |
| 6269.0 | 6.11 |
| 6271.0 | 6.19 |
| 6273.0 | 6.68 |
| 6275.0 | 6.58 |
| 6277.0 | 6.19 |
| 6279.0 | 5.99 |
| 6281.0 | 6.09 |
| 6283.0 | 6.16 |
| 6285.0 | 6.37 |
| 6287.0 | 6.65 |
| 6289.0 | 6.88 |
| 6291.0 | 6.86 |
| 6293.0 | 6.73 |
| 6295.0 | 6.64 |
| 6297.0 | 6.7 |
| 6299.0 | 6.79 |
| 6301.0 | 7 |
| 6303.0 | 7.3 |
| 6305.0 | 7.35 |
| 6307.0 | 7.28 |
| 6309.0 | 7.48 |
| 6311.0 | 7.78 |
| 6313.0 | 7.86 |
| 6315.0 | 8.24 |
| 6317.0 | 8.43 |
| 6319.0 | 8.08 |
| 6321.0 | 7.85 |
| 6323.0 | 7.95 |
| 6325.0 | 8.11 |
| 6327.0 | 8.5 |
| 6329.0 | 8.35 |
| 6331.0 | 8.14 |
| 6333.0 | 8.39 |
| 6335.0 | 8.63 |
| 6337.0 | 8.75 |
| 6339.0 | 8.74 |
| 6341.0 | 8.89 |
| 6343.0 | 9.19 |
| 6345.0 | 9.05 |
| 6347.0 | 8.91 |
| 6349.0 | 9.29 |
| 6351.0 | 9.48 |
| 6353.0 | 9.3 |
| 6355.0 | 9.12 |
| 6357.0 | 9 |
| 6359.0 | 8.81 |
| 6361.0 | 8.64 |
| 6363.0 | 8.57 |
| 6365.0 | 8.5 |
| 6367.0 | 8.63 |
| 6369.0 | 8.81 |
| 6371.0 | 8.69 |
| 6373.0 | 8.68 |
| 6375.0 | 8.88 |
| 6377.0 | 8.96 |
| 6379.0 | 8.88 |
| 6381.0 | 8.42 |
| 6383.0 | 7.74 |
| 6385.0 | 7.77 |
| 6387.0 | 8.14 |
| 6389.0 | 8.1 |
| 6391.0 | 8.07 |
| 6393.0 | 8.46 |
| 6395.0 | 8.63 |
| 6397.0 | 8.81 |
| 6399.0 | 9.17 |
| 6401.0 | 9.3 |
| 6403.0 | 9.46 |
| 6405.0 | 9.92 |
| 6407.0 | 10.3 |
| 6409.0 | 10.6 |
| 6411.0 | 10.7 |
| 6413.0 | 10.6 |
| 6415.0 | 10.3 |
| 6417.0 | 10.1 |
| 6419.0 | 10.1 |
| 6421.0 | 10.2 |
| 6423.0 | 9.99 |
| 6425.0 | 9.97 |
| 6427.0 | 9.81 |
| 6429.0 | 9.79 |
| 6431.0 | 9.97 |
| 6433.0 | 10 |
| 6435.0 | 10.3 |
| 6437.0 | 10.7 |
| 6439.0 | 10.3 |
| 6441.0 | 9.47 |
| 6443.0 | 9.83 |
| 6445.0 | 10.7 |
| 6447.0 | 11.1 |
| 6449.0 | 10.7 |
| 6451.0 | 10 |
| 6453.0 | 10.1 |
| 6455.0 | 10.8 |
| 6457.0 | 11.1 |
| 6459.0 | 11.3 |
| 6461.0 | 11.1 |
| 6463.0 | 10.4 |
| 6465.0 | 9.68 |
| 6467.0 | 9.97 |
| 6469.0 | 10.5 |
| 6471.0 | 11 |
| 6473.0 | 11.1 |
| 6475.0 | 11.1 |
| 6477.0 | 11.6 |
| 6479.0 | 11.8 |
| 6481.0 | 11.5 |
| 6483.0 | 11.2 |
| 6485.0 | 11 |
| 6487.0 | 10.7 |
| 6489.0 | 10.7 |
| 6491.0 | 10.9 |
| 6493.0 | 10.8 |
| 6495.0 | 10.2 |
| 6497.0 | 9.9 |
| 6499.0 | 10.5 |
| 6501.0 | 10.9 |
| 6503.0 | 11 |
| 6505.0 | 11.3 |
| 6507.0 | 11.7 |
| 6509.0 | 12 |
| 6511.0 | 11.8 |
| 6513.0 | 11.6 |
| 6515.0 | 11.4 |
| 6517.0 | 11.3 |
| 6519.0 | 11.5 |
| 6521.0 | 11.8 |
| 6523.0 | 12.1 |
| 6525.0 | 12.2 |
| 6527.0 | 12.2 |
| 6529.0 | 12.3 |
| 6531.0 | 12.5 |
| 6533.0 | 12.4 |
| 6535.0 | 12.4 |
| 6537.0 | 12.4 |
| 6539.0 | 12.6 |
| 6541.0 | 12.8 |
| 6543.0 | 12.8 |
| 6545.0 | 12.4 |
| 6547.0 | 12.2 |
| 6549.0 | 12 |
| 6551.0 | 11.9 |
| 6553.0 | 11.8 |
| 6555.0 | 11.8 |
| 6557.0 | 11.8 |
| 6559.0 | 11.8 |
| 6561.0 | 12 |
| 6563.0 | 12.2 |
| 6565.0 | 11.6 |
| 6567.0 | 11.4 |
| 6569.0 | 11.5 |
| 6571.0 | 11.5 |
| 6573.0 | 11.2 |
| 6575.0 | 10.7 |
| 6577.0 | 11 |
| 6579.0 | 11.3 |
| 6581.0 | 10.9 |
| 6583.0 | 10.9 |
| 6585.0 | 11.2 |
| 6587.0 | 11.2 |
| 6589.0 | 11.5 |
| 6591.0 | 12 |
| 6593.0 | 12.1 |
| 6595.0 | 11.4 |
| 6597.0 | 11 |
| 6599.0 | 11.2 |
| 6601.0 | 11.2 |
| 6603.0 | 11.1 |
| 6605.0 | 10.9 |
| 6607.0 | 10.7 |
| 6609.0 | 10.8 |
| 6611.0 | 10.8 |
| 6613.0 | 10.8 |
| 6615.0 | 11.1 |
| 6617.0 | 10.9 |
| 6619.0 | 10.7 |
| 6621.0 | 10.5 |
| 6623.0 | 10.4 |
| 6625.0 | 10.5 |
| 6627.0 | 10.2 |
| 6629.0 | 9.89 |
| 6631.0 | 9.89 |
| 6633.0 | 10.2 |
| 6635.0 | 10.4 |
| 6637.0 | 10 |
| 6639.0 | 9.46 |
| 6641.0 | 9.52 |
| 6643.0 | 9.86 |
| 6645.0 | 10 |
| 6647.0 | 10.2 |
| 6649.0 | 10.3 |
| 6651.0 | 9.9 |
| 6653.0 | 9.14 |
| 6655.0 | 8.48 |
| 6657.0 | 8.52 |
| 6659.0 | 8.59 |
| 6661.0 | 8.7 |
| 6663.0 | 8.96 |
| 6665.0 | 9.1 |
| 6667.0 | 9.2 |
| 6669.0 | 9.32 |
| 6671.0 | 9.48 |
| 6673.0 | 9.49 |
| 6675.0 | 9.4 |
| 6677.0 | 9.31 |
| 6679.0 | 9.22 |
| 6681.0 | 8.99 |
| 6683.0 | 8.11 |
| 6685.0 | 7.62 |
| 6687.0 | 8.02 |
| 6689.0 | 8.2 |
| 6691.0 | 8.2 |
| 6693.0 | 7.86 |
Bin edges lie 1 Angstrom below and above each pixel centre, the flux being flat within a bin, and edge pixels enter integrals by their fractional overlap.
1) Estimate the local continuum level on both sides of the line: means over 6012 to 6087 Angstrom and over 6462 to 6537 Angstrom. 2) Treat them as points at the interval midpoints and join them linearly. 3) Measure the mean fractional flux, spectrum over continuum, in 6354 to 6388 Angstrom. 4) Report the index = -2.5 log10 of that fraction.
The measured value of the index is 0.19 mag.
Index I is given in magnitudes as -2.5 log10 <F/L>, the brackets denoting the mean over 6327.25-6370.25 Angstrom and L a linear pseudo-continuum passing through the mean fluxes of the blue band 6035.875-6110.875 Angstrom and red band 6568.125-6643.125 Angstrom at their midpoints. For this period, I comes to 0.08 mag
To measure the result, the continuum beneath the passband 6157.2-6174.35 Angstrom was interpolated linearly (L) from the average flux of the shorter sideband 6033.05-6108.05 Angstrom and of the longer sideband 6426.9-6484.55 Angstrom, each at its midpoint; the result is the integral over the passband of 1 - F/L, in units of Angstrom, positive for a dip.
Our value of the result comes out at 5.4 Angstrom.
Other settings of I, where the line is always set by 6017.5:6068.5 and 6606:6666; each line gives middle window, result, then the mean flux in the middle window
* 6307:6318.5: 0.109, 7.9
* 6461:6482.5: -0.167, 10.9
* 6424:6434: -0.083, 9.91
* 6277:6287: 0.357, 6.21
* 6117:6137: -0.048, 8.41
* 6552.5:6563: -0.225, 11.9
